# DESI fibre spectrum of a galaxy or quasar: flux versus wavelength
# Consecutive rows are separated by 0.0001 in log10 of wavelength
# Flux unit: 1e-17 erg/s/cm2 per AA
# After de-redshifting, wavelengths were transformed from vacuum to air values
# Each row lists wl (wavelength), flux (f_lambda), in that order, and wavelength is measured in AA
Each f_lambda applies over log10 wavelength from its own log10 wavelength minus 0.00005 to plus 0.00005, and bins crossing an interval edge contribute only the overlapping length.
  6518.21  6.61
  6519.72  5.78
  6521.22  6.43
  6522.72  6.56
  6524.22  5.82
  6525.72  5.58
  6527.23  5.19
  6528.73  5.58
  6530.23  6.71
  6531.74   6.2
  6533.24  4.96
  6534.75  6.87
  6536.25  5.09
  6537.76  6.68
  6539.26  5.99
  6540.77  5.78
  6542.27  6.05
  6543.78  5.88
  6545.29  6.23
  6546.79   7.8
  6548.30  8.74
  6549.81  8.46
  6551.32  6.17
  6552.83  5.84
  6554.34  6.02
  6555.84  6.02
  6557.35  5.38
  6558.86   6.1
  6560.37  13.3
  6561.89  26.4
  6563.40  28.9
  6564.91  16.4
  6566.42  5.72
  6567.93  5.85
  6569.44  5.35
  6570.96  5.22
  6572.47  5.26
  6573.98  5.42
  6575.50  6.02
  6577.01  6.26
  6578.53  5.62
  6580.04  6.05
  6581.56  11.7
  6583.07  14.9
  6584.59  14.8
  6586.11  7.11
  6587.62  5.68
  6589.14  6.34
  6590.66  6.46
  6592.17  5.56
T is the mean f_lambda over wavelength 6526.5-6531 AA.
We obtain 5.83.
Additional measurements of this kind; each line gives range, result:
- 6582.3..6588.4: 10.6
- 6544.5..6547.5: 7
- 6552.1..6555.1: 5.95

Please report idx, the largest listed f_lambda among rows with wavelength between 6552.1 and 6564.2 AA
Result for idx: 28.9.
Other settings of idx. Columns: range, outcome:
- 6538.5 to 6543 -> 6.05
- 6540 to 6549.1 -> 8.74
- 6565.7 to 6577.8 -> 6.26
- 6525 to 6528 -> 5.58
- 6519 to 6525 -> 6.56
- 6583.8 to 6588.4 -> 14.8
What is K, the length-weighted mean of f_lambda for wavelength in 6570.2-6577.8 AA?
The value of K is 5.63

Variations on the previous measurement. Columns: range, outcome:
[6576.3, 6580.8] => 5.97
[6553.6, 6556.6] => 6.04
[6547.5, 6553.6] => 7.29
